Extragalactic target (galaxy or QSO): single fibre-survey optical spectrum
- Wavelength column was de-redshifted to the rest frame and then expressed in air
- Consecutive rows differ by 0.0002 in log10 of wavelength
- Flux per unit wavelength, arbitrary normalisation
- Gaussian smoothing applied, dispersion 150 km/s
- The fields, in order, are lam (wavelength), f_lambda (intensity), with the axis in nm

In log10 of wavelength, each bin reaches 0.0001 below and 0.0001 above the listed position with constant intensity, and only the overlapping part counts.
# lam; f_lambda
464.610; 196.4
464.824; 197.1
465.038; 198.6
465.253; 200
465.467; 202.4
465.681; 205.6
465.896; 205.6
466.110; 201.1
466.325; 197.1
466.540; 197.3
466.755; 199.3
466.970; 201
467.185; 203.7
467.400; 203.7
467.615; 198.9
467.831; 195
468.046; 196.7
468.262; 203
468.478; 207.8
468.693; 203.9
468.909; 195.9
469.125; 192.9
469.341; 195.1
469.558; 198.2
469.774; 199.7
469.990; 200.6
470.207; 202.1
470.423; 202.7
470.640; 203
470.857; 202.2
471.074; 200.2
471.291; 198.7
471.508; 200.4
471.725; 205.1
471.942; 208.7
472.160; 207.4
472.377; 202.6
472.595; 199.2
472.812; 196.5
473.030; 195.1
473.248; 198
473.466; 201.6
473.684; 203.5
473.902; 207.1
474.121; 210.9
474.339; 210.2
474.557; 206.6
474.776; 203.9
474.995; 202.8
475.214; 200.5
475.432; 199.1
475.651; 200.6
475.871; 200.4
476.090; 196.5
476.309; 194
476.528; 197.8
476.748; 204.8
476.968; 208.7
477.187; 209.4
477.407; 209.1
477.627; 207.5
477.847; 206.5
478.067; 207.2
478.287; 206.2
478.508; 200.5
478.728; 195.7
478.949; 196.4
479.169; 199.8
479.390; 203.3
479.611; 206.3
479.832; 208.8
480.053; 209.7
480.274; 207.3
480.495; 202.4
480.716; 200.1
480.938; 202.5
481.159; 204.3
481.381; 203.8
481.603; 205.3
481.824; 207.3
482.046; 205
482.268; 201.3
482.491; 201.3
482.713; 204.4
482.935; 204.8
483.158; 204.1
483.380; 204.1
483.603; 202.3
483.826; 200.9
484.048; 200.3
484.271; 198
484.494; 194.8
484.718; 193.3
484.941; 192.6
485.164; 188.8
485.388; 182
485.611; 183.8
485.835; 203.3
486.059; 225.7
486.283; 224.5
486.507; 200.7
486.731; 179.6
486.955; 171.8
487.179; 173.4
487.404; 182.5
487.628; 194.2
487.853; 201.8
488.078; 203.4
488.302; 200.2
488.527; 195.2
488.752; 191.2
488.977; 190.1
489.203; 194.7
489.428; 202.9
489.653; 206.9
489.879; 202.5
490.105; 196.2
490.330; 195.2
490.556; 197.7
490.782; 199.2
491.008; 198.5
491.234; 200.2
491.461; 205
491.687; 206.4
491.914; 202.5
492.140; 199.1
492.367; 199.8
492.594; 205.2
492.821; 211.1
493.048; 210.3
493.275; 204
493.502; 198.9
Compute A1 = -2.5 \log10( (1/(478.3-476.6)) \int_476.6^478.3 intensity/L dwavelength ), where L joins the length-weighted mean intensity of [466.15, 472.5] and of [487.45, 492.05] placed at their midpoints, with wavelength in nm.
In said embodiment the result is -0.04 mag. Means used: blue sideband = 201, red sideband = 199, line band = 207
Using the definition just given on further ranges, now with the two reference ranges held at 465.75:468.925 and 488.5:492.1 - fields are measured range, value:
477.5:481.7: -0.02 mag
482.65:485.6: 0.01 mag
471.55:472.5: -0.03 mag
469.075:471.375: 0.01 mag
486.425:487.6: 0.10 mag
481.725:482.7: -0.02 mag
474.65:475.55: -0.01 mag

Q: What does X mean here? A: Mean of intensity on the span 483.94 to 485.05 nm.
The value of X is 196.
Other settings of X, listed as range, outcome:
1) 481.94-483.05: 203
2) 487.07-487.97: 188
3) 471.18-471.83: 201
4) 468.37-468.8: 206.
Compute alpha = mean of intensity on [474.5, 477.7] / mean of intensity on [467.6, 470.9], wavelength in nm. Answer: 1.01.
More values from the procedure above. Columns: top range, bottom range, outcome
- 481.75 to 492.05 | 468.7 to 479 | 0.98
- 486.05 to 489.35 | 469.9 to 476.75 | 0.96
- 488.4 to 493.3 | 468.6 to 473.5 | 1.00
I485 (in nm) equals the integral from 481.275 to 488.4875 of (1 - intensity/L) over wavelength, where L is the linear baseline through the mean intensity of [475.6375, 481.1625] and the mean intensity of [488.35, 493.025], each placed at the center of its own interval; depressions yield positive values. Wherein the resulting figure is 0.13 nm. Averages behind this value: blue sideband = 203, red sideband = 200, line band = 198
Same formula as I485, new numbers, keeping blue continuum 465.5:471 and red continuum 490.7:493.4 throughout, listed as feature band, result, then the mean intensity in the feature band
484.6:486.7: 0.04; 199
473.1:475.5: -0.03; 204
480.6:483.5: -0.02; 204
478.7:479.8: 0.00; 201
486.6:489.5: 0.17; 191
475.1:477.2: 0.01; 201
